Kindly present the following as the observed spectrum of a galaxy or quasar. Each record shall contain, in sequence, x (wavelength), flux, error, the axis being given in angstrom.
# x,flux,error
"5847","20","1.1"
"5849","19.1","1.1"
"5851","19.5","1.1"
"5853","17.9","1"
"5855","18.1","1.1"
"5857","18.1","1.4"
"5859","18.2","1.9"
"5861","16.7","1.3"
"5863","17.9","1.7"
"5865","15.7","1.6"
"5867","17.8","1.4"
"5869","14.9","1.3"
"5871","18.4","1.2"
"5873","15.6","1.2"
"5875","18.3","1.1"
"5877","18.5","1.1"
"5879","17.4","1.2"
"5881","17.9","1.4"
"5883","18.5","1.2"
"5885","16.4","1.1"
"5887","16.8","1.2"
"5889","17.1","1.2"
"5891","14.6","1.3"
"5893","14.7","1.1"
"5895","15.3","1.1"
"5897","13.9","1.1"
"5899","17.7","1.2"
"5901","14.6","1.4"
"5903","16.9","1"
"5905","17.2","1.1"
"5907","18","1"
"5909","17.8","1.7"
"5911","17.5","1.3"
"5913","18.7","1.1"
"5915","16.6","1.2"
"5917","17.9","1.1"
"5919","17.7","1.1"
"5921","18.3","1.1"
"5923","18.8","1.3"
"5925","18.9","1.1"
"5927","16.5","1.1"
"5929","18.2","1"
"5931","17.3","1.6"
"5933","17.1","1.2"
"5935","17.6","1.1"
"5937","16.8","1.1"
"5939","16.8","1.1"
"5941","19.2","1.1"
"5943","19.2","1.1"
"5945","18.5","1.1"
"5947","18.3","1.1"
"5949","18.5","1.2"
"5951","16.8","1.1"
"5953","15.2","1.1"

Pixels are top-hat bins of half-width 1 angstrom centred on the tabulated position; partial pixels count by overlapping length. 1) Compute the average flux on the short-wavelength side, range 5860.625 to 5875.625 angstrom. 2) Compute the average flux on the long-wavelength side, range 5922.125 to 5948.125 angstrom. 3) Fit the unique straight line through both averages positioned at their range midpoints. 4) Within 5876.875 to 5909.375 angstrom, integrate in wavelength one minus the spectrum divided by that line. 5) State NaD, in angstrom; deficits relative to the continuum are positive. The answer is 1.28 angstrom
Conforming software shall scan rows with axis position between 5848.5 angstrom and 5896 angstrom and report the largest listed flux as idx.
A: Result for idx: 19.5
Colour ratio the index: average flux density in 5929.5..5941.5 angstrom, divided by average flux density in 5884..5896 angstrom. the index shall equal 1.10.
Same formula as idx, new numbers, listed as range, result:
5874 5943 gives 19.2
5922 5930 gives 18.9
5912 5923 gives 18.8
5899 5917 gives 18.7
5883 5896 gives 18.5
